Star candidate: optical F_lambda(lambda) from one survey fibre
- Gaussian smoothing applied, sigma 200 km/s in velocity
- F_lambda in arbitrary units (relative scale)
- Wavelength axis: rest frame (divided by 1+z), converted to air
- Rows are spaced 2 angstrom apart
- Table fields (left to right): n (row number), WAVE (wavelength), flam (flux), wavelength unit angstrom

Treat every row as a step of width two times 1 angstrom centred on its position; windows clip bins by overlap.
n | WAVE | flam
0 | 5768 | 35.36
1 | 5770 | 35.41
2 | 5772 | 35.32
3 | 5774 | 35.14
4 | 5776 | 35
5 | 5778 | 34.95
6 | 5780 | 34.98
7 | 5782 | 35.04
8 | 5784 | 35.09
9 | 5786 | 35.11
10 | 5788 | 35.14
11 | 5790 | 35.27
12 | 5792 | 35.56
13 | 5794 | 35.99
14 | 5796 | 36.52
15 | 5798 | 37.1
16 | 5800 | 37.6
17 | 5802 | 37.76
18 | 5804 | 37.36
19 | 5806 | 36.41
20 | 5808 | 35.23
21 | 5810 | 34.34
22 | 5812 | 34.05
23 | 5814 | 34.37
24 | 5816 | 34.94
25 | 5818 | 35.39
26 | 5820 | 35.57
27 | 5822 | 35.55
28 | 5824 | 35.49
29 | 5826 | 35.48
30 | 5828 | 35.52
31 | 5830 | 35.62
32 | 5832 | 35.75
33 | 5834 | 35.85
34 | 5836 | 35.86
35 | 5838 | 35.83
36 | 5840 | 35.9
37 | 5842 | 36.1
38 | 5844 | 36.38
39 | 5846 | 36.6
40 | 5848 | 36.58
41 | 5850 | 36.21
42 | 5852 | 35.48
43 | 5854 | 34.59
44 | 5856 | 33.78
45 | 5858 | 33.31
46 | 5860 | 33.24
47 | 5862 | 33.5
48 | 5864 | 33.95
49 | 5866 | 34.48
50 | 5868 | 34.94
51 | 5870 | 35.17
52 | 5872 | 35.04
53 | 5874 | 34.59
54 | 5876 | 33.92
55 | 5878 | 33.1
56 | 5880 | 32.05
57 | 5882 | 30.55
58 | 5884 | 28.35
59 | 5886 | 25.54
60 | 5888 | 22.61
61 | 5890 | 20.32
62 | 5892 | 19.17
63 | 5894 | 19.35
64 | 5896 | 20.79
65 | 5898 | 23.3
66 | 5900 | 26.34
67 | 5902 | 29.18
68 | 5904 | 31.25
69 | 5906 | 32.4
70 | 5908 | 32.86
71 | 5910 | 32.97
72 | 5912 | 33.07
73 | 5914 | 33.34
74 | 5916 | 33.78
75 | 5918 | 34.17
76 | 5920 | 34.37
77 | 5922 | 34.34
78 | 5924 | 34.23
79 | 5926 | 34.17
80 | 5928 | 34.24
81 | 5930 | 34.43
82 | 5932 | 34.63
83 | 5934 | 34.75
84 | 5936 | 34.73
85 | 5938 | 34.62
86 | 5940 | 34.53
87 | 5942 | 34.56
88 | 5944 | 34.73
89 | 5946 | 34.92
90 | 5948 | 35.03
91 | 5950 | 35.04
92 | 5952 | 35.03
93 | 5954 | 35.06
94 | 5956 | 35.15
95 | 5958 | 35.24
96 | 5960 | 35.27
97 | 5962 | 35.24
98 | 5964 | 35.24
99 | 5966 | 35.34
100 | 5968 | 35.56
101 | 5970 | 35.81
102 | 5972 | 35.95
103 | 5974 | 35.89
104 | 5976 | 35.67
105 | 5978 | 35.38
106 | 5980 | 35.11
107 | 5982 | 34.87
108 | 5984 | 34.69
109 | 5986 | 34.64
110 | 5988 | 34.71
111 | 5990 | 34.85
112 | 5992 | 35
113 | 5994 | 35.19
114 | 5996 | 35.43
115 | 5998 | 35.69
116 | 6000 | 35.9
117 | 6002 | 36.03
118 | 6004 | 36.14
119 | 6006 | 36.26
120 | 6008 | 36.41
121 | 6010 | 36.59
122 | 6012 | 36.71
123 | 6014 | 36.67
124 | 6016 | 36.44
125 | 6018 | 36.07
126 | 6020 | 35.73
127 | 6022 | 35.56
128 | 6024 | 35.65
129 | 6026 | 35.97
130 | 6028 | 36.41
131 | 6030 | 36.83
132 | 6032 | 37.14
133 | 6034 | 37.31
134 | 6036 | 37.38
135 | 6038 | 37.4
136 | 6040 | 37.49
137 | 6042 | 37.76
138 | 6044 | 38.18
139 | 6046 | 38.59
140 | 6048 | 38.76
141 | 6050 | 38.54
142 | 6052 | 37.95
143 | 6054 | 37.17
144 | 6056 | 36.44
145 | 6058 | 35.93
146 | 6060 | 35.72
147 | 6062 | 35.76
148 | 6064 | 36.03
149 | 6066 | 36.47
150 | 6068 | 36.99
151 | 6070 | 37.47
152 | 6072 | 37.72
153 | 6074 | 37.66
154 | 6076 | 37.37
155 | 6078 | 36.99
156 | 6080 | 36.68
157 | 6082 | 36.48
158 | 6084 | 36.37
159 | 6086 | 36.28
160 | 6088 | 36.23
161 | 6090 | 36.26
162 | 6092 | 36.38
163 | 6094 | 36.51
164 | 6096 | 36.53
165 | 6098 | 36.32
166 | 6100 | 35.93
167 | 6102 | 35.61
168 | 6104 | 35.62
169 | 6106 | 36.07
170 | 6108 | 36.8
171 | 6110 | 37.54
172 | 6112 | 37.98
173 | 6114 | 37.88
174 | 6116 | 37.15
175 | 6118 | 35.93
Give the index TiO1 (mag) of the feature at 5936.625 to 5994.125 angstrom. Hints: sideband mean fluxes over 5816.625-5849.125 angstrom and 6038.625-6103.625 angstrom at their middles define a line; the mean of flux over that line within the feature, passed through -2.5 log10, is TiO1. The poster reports 0.04 mag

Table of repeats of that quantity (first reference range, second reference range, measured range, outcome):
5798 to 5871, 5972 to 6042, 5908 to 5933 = 0.06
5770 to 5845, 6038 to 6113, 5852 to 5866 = 0.06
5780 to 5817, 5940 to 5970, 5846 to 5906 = 0.16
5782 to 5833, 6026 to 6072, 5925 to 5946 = 0.06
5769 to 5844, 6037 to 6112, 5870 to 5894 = 0.25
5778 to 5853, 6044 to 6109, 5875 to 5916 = 0.27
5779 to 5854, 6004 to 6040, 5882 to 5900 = 0.48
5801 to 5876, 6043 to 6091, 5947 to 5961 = 0.03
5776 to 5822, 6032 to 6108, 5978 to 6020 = 0.03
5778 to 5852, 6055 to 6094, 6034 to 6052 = -0.04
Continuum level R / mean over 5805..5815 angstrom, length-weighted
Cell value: 34.9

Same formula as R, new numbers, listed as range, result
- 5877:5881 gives 32.6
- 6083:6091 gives 36.3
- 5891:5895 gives 19.3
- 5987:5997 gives 35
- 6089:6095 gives 36.4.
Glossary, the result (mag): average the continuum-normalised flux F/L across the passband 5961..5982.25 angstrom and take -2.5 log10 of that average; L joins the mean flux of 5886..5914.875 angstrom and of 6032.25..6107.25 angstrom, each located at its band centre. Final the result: -0.14 mag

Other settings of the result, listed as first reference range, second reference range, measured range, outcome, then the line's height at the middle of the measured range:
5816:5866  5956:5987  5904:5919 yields 0.07 mag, 35.3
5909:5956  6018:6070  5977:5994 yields 0.02 mag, 35.6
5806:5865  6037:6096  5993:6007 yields 0.02 mag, 36.5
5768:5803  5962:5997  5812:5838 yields 0.01 mag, 35.6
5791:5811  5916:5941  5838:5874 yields 0.02 mag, 35.5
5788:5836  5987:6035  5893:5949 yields 0.12 mag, 35.9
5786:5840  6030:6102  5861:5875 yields 0.05 mag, 36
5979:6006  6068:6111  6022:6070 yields -0.03 mag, 36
